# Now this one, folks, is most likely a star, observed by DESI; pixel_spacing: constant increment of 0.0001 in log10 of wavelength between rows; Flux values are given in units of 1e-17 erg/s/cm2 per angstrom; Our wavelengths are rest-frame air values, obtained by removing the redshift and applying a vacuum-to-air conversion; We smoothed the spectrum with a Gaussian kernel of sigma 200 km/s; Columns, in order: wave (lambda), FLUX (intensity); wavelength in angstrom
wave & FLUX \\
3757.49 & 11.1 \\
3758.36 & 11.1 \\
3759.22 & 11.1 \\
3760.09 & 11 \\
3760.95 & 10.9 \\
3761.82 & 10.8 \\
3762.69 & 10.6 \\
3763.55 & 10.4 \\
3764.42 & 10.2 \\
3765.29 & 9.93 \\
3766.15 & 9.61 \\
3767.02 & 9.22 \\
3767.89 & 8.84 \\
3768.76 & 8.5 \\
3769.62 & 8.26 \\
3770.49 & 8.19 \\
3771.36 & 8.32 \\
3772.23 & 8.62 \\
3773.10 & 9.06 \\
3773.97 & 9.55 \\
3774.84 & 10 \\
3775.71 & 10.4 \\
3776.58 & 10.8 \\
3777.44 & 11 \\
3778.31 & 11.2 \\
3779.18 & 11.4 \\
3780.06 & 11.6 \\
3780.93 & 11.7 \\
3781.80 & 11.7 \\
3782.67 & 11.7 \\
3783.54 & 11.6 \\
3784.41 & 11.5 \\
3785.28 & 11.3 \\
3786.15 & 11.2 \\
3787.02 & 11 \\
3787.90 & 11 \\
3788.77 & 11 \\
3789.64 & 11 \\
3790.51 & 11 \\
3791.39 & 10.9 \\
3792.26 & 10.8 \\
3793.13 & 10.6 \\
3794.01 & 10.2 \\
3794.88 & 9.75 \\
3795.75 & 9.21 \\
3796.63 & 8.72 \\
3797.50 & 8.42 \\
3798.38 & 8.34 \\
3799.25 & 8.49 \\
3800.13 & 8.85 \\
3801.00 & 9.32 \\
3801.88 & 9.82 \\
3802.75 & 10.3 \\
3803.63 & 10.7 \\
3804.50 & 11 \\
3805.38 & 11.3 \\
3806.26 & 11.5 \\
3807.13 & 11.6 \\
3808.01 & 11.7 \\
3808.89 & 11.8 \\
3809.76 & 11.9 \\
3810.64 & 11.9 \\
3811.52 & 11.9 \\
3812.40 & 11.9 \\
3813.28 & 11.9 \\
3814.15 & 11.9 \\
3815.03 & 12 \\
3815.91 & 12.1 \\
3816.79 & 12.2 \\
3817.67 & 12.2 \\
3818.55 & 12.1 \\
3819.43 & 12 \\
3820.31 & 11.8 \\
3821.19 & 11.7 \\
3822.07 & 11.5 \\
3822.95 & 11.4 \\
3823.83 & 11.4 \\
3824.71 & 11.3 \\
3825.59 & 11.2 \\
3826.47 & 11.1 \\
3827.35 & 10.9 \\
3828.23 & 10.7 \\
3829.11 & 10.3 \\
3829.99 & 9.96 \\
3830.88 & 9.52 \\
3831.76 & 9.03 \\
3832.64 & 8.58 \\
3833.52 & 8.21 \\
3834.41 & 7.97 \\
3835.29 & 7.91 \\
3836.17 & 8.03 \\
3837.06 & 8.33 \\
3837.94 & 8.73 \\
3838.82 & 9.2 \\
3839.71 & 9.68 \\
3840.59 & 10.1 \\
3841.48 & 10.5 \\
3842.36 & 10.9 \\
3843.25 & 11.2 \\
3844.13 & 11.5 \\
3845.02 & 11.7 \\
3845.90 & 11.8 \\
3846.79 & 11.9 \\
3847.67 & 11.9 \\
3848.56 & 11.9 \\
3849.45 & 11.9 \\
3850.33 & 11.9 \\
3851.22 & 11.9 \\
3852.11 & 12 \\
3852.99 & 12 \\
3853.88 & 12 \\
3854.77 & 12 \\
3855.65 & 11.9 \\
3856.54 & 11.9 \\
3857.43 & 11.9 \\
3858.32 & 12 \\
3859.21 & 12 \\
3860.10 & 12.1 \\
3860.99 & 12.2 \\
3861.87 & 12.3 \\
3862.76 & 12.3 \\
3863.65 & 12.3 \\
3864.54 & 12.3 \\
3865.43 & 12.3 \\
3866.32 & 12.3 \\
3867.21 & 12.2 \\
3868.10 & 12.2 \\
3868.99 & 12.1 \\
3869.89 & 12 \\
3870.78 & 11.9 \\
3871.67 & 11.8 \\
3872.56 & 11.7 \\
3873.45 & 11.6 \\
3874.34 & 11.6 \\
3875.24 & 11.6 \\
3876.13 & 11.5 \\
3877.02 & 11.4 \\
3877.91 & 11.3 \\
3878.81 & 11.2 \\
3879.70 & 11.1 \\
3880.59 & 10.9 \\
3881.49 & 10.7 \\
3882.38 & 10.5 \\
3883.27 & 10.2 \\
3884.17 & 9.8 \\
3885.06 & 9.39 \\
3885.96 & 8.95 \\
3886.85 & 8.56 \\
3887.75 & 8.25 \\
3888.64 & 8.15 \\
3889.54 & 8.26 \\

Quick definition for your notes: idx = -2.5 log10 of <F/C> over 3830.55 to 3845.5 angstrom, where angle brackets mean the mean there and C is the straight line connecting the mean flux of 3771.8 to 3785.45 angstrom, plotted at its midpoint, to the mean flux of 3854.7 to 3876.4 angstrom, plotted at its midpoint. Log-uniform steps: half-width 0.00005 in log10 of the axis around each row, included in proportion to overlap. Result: 0.22 mag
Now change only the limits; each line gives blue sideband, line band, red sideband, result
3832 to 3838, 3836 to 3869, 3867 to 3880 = -0.17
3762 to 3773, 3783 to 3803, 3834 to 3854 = -0.05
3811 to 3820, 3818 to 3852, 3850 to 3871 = 0.14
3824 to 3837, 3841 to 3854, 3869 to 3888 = -0.16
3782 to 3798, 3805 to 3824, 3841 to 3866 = -0.07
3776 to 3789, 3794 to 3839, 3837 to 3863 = 0.09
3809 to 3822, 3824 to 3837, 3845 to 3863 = 0.24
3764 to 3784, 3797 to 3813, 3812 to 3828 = 0.06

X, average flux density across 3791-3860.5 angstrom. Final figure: 10.8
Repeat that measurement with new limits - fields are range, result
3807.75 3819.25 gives 12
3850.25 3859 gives 11.9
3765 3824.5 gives 10.7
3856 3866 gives 12.1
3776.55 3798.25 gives 10.8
